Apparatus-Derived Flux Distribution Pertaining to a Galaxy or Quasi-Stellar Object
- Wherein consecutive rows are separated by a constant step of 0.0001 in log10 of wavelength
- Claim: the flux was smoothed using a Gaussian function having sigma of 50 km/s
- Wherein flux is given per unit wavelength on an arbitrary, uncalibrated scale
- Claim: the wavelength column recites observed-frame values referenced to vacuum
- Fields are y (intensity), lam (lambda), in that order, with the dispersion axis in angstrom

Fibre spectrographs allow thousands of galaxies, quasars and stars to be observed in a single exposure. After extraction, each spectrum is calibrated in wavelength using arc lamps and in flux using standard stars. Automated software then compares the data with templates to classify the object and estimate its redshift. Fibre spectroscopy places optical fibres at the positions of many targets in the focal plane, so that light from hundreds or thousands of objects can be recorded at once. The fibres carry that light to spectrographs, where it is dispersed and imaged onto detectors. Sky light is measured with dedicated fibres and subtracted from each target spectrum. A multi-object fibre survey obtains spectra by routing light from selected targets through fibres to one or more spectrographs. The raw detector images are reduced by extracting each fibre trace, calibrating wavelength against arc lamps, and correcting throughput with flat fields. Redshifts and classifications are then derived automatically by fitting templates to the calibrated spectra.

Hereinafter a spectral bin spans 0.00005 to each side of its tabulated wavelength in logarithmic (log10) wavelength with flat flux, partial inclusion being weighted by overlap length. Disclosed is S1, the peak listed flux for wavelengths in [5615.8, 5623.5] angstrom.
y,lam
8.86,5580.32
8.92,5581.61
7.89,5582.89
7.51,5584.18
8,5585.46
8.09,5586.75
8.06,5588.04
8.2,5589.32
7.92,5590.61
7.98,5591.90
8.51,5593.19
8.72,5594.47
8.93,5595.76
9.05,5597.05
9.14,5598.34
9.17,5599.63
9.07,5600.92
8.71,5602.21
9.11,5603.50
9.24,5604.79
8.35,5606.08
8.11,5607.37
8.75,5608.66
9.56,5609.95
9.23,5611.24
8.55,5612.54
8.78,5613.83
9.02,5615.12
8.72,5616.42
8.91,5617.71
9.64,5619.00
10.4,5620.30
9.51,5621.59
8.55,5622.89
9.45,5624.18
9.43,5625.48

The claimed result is 10.4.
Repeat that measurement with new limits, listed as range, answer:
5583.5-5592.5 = 8.2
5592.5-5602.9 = 9.17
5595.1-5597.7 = 9.05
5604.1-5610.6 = 9.56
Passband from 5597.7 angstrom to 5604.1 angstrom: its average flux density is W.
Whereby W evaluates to 9.04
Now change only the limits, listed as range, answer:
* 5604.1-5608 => 8.58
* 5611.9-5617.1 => 8.77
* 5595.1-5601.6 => 9.06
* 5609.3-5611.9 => 9.38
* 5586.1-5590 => 8.11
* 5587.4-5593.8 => 8.13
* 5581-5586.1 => 8.09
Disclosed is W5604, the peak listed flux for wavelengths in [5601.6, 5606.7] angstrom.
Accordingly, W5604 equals 9.24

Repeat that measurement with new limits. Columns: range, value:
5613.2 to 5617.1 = 9.02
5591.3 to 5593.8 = 8.51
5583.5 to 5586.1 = 8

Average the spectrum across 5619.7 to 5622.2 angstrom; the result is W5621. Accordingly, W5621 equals 9.97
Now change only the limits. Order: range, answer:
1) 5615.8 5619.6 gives 9.1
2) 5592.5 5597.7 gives 8.8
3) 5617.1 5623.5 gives 9.4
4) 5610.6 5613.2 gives 8.87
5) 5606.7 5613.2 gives 8.84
